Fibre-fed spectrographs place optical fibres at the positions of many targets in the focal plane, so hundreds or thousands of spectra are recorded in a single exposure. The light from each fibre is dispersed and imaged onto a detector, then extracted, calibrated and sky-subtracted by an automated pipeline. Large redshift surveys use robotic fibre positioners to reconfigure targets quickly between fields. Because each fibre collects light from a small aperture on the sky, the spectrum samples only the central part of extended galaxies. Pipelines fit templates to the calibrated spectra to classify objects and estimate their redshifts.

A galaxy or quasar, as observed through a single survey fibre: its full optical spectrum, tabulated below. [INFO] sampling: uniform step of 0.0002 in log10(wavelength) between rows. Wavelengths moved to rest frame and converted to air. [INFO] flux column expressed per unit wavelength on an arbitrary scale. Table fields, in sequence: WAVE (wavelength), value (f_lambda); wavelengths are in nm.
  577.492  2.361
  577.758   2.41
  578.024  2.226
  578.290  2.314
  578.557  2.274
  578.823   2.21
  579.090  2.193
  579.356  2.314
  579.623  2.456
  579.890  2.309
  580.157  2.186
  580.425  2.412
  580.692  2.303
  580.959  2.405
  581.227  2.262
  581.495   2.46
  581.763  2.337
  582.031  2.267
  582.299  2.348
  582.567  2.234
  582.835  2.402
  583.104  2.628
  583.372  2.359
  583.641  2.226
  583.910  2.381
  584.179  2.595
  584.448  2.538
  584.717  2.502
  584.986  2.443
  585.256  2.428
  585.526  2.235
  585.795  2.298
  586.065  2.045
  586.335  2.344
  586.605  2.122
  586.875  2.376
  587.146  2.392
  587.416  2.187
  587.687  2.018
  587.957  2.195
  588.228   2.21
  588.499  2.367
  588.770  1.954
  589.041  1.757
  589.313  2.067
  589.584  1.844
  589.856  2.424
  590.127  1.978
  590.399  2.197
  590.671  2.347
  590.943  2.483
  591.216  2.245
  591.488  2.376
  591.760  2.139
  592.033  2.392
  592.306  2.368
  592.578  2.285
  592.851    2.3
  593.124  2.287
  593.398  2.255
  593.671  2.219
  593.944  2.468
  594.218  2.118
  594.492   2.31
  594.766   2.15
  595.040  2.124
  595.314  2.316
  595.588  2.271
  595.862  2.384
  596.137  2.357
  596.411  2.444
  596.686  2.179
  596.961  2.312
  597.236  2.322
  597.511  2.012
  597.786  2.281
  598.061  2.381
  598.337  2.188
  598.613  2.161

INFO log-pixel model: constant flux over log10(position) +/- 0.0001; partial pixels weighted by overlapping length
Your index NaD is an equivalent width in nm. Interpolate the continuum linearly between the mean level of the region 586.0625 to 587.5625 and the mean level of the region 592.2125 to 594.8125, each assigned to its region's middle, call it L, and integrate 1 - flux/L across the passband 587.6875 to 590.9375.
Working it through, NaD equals 0.193 nm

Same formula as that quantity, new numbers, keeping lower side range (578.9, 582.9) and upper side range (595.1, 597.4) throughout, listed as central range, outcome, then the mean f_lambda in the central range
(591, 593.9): 0.02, 2.3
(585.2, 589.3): 0.23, 2.19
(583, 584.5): -0.08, 2.45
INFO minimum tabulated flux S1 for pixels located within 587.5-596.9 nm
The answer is 1.757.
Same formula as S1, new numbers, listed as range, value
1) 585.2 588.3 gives 2.018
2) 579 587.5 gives 2.045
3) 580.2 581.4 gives 2.262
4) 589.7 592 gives 1.978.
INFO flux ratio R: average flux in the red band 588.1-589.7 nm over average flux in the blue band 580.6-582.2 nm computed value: 0.9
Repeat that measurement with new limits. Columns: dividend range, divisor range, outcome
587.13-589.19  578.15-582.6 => 0.92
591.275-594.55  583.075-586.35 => 0.96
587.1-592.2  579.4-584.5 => 0.92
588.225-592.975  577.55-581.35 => 0.96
